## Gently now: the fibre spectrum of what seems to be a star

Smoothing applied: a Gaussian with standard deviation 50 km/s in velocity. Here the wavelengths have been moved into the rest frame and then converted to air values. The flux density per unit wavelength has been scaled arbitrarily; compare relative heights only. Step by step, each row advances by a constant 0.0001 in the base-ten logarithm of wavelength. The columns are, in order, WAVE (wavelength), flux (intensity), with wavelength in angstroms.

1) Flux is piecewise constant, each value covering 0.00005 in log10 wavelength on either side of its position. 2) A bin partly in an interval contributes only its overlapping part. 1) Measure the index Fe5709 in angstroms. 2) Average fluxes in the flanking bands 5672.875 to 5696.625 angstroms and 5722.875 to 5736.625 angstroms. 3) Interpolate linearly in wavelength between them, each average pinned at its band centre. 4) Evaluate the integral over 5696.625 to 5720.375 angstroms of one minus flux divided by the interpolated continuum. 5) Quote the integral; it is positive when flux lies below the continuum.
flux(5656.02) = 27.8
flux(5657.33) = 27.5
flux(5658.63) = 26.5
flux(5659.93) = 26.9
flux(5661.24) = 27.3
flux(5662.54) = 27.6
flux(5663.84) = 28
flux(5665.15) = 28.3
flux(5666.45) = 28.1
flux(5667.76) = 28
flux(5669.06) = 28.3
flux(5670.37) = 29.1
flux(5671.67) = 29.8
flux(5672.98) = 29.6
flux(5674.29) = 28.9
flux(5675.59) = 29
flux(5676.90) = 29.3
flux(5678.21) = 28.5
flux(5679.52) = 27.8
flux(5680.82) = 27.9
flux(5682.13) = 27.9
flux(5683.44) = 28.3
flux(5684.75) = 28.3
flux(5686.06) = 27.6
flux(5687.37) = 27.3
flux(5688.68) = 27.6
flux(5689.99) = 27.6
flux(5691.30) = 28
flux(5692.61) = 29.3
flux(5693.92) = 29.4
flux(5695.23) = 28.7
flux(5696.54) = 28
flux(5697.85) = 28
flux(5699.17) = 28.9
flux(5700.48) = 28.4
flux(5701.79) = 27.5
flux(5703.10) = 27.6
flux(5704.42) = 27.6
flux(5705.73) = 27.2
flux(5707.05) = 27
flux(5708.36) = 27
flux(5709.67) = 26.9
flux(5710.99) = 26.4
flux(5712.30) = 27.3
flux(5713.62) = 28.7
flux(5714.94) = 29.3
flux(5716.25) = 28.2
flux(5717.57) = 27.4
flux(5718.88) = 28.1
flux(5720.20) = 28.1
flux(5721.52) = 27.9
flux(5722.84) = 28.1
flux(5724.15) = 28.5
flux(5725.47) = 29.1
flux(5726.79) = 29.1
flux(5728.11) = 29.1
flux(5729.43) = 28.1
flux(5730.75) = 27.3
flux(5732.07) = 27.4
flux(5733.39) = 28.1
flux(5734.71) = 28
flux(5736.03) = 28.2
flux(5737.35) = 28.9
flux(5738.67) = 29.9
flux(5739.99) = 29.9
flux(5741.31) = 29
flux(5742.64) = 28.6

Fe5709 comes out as 0.47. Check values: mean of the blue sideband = 28.4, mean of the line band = 27.8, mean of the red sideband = 28.3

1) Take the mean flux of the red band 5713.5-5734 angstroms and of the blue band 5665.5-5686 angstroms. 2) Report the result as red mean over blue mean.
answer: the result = 0.99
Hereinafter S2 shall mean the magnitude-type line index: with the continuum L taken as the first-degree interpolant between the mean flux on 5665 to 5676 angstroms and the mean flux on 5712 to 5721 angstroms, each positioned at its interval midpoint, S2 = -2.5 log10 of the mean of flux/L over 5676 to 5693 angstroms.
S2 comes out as 0.02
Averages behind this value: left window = 28.8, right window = 28.2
